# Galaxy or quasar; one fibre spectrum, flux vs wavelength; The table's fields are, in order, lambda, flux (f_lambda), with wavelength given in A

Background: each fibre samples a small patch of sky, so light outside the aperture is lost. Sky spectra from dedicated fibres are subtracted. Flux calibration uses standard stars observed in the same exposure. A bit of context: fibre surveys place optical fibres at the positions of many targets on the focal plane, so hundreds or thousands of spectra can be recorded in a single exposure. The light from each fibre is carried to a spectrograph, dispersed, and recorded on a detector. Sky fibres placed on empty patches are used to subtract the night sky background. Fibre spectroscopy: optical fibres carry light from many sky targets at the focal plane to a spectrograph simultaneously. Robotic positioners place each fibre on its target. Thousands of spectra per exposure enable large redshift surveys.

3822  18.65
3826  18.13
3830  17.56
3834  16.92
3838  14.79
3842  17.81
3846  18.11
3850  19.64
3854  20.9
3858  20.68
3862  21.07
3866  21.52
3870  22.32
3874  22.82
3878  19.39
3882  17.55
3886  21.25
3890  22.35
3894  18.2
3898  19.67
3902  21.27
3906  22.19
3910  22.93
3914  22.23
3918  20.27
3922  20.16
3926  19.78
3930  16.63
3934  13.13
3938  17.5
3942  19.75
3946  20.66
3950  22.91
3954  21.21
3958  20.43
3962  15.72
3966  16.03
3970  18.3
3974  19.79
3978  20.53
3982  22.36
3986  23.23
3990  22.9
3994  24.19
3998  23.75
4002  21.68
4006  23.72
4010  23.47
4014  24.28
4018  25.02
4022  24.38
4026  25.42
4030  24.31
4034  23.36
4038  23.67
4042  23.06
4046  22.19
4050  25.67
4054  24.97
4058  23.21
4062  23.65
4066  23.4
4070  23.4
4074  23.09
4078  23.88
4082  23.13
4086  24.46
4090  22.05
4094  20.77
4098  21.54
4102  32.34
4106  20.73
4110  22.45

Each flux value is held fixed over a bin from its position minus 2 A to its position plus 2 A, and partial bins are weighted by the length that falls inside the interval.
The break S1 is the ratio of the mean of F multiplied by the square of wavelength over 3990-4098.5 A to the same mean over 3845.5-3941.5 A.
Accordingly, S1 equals 1.27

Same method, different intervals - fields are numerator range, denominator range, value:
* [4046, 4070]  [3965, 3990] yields 1.22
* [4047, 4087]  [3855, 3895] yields 1.26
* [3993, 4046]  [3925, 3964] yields 1.32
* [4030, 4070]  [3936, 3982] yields 1.27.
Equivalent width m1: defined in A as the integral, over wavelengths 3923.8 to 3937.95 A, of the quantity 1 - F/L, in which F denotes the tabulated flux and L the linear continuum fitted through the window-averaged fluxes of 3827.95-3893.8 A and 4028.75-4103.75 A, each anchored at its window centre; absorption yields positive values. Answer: 2.9 A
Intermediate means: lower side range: 19.6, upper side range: 23.8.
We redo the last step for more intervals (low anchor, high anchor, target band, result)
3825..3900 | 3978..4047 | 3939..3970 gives 3.63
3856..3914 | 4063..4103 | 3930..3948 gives 3.38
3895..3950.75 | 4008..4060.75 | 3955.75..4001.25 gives 2.70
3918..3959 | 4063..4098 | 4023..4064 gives -3.70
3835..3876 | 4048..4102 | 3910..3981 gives 7.13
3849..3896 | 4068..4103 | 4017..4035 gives -1.38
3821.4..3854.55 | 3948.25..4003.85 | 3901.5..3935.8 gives -0.32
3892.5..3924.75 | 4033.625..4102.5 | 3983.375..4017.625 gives -1.55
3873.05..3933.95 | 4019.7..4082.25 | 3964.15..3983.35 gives 2.27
